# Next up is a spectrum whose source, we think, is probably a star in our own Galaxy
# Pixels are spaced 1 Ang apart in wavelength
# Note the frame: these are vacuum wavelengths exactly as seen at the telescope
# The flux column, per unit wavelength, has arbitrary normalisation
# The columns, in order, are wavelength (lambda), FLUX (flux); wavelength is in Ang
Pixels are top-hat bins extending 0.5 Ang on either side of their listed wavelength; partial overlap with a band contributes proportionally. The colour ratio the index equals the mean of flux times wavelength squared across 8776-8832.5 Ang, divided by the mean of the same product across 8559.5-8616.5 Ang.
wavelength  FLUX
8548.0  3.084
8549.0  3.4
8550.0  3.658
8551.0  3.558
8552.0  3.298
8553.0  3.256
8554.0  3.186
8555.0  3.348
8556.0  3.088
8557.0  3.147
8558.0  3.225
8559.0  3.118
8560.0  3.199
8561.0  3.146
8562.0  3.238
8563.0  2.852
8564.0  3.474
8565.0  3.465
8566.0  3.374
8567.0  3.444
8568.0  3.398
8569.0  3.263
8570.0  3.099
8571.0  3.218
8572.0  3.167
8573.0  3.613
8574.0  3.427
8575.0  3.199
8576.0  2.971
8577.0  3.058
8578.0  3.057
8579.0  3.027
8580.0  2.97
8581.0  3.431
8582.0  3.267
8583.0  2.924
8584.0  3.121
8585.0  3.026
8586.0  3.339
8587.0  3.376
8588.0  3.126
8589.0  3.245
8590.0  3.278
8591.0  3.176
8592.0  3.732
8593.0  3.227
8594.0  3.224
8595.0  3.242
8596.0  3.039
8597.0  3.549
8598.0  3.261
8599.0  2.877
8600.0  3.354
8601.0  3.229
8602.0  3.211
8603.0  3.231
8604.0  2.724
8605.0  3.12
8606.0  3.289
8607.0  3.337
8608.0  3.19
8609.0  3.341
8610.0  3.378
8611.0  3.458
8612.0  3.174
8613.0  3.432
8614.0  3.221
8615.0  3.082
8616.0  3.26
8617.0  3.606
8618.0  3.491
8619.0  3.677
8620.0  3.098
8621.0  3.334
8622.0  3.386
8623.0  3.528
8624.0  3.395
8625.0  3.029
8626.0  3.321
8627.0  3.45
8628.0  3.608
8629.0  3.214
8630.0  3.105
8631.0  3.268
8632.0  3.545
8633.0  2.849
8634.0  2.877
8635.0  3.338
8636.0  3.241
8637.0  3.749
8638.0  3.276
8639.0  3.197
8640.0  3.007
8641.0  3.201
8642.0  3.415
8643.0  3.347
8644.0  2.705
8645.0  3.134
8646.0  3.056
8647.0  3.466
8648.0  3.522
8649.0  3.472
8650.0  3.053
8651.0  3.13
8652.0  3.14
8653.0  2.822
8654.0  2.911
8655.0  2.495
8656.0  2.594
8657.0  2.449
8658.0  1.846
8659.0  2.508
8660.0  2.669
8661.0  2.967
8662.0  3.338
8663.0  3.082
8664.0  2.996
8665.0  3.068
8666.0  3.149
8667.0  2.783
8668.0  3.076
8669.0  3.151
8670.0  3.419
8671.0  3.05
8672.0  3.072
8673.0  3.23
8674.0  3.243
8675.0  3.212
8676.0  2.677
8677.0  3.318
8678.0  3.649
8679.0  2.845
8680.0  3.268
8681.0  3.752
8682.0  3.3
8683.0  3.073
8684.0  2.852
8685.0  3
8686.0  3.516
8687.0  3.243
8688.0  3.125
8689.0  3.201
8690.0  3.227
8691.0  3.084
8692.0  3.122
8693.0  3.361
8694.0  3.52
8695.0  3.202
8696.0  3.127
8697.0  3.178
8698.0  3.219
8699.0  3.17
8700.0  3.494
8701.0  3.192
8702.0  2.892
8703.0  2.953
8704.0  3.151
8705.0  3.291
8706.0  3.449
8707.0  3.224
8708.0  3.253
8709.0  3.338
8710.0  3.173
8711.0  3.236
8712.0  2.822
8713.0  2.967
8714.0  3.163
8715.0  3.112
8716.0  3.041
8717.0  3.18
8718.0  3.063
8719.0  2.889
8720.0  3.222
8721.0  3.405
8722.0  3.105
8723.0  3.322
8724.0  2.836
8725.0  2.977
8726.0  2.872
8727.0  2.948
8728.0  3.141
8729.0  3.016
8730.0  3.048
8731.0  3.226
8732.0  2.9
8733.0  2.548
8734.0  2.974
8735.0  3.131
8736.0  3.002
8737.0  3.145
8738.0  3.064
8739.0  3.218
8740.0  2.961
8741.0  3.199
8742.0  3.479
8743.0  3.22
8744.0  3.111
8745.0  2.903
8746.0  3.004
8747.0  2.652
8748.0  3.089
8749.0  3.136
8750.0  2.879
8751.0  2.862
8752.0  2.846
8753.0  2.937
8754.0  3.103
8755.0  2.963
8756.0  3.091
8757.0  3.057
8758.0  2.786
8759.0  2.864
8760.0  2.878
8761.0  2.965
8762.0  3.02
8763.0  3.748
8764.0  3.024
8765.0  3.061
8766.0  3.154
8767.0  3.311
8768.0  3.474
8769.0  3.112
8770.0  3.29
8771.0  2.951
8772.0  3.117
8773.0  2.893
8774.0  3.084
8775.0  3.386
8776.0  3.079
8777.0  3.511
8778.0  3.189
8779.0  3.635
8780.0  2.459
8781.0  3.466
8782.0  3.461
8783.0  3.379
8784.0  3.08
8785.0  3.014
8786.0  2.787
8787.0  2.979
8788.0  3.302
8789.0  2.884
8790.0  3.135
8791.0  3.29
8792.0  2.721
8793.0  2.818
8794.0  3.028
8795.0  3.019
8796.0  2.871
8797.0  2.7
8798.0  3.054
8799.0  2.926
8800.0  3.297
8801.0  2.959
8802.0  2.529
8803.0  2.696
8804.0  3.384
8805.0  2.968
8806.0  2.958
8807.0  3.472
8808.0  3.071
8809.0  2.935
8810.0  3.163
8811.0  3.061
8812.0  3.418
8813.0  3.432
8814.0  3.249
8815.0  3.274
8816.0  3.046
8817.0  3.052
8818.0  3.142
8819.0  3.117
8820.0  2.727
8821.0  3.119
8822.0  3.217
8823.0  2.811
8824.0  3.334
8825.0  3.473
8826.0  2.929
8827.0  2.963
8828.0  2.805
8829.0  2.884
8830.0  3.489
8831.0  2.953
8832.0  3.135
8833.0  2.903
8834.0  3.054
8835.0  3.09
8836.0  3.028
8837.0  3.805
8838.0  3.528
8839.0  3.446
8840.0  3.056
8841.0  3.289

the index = 1.00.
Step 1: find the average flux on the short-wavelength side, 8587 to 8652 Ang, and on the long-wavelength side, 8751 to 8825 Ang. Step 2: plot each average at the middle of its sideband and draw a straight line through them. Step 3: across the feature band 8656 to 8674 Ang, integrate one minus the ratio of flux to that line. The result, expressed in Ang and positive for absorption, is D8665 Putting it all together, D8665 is 1.6 Ang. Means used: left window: 3.27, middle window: 2.93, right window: 3.09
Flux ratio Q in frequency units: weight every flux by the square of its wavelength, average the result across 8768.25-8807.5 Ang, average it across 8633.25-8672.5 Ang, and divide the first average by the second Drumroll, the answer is 1.04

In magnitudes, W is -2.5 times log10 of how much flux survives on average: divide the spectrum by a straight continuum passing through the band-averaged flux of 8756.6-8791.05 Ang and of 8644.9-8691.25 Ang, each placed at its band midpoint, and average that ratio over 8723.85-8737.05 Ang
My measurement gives 0.05 mag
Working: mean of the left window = 3.07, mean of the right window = 3.14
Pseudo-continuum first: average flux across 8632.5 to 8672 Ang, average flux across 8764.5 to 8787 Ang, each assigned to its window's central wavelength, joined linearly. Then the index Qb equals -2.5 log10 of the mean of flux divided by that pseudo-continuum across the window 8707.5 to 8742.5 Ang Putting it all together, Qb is 0.01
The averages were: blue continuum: 3.04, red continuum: 3.17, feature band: 3.09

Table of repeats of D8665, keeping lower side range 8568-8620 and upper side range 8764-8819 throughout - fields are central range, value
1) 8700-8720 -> 0.2 Ang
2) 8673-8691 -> -0.1 Ang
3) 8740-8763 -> 0.8 Ang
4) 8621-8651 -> -0.5 Ang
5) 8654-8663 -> 1.5 Ang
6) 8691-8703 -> -0.1 Ang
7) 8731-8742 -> 0.3 Ang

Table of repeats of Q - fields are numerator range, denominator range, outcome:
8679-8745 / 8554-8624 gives 0.99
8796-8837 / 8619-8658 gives 1.01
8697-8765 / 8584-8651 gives 0.97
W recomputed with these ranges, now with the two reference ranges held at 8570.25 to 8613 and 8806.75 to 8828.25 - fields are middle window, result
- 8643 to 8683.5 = 0.05 mag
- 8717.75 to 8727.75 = 0.04 mag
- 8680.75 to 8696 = -0.02 mag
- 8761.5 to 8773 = -0.01 mag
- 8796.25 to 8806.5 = 0.07 mag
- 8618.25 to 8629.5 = -0.05 mag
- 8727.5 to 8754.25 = 0.05 mag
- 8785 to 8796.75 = 0.06 mag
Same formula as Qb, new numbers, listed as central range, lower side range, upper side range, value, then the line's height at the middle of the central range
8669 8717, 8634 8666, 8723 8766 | -0.06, 3.03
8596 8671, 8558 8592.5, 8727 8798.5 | 0.01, 3.18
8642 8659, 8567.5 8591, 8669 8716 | 0.09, 3.2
